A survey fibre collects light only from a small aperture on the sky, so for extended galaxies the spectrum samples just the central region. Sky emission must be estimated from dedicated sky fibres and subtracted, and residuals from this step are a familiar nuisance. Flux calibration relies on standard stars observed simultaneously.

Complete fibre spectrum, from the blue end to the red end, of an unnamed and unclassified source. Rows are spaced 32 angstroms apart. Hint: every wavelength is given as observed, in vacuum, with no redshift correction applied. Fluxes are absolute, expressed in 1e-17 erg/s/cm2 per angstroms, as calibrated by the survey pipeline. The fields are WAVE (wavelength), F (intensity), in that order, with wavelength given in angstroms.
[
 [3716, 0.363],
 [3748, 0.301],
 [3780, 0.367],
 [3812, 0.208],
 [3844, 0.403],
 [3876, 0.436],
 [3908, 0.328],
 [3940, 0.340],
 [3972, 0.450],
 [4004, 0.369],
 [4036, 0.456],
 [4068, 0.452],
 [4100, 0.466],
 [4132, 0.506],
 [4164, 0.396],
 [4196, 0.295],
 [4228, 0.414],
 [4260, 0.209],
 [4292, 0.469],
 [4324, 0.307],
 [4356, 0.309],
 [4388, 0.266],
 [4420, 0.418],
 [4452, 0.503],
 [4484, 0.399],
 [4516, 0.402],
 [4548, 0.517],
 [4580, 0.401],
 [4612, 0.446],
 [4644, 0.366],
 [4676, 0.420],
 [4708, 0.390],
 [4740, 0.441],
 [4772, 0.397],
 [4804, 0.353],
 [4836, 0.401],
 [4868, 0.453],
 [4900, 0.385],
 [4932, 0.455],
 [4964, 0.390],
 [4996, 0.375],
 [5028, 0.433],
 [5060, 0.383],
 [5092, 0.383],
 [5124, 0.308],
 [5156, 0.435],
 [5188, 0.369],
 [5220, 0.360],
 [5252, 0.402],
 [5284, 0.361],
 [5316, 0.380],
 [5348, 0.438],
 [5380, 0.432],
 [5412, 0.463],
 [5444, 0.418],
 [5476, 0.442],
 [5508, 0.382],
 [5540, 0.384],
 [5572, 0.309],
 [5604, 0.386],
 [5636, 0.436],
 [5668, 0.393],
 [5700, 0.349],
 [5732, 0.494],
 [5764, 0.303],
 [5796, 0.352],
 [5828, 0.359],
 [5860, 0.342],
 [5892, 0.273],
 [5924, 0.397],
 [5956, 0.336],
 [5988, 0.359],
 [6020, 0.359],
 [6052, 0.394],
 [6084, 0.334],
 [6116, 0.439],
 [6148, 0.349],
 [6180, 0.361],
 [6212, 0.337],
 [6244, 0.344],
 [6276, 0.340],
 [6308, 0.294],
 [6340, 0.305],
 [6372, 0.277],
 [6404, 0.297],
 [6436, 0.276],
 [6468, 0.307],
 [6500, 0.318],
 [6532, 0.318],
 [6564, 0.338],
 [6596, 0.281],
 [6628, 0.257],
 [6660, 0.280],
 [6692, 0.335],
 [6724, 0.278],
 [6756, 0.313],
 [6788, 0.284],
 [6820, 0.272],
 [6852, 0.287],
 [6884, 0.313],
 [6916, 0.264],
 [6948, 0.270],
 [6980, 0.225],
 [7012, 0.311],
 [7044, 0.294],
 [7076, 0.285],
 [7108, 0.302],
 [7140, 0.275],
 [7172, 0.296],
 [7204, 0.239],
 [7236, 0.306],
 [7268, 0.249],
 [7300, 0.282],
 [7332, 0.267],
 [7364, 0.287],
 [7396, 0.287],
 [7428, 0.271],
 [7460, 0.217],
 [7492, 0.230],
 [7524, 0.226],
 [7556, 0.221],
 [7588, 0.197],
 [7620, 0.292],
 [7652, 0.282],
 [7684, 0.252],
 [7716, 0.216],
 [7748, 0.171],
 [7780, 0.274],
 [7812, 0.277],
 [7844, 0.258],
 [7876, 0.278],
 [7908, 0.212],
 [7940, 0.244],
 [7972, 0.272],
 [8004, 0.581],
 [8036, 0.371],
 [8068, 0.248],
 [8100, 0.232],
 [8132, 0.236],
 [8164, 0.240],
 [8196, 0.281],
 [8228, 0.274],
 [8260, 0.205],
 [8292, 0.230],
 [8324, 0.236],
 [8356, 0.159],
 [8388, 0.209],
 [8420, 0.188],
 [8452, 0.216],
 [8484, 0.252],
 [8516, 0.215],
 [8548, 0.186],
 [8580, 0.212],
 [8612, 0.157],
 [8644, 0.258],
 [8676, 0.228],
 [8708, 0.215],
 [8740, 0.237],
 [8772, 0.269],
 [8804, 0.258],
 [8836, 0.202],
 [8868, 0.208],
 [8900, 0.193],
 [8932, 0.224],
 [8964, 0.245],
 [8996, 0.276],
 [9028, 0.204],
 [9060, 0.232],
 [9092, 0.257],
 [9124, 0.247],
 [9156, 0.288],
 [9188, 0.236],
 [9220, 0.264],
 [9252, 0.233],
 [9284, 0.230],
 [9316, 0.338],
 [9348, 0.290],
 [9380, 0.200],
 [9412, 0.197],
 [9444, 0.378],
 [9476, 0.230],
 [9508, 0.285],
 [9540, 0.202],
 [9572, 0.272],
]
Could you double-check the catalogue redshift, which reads 0.22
